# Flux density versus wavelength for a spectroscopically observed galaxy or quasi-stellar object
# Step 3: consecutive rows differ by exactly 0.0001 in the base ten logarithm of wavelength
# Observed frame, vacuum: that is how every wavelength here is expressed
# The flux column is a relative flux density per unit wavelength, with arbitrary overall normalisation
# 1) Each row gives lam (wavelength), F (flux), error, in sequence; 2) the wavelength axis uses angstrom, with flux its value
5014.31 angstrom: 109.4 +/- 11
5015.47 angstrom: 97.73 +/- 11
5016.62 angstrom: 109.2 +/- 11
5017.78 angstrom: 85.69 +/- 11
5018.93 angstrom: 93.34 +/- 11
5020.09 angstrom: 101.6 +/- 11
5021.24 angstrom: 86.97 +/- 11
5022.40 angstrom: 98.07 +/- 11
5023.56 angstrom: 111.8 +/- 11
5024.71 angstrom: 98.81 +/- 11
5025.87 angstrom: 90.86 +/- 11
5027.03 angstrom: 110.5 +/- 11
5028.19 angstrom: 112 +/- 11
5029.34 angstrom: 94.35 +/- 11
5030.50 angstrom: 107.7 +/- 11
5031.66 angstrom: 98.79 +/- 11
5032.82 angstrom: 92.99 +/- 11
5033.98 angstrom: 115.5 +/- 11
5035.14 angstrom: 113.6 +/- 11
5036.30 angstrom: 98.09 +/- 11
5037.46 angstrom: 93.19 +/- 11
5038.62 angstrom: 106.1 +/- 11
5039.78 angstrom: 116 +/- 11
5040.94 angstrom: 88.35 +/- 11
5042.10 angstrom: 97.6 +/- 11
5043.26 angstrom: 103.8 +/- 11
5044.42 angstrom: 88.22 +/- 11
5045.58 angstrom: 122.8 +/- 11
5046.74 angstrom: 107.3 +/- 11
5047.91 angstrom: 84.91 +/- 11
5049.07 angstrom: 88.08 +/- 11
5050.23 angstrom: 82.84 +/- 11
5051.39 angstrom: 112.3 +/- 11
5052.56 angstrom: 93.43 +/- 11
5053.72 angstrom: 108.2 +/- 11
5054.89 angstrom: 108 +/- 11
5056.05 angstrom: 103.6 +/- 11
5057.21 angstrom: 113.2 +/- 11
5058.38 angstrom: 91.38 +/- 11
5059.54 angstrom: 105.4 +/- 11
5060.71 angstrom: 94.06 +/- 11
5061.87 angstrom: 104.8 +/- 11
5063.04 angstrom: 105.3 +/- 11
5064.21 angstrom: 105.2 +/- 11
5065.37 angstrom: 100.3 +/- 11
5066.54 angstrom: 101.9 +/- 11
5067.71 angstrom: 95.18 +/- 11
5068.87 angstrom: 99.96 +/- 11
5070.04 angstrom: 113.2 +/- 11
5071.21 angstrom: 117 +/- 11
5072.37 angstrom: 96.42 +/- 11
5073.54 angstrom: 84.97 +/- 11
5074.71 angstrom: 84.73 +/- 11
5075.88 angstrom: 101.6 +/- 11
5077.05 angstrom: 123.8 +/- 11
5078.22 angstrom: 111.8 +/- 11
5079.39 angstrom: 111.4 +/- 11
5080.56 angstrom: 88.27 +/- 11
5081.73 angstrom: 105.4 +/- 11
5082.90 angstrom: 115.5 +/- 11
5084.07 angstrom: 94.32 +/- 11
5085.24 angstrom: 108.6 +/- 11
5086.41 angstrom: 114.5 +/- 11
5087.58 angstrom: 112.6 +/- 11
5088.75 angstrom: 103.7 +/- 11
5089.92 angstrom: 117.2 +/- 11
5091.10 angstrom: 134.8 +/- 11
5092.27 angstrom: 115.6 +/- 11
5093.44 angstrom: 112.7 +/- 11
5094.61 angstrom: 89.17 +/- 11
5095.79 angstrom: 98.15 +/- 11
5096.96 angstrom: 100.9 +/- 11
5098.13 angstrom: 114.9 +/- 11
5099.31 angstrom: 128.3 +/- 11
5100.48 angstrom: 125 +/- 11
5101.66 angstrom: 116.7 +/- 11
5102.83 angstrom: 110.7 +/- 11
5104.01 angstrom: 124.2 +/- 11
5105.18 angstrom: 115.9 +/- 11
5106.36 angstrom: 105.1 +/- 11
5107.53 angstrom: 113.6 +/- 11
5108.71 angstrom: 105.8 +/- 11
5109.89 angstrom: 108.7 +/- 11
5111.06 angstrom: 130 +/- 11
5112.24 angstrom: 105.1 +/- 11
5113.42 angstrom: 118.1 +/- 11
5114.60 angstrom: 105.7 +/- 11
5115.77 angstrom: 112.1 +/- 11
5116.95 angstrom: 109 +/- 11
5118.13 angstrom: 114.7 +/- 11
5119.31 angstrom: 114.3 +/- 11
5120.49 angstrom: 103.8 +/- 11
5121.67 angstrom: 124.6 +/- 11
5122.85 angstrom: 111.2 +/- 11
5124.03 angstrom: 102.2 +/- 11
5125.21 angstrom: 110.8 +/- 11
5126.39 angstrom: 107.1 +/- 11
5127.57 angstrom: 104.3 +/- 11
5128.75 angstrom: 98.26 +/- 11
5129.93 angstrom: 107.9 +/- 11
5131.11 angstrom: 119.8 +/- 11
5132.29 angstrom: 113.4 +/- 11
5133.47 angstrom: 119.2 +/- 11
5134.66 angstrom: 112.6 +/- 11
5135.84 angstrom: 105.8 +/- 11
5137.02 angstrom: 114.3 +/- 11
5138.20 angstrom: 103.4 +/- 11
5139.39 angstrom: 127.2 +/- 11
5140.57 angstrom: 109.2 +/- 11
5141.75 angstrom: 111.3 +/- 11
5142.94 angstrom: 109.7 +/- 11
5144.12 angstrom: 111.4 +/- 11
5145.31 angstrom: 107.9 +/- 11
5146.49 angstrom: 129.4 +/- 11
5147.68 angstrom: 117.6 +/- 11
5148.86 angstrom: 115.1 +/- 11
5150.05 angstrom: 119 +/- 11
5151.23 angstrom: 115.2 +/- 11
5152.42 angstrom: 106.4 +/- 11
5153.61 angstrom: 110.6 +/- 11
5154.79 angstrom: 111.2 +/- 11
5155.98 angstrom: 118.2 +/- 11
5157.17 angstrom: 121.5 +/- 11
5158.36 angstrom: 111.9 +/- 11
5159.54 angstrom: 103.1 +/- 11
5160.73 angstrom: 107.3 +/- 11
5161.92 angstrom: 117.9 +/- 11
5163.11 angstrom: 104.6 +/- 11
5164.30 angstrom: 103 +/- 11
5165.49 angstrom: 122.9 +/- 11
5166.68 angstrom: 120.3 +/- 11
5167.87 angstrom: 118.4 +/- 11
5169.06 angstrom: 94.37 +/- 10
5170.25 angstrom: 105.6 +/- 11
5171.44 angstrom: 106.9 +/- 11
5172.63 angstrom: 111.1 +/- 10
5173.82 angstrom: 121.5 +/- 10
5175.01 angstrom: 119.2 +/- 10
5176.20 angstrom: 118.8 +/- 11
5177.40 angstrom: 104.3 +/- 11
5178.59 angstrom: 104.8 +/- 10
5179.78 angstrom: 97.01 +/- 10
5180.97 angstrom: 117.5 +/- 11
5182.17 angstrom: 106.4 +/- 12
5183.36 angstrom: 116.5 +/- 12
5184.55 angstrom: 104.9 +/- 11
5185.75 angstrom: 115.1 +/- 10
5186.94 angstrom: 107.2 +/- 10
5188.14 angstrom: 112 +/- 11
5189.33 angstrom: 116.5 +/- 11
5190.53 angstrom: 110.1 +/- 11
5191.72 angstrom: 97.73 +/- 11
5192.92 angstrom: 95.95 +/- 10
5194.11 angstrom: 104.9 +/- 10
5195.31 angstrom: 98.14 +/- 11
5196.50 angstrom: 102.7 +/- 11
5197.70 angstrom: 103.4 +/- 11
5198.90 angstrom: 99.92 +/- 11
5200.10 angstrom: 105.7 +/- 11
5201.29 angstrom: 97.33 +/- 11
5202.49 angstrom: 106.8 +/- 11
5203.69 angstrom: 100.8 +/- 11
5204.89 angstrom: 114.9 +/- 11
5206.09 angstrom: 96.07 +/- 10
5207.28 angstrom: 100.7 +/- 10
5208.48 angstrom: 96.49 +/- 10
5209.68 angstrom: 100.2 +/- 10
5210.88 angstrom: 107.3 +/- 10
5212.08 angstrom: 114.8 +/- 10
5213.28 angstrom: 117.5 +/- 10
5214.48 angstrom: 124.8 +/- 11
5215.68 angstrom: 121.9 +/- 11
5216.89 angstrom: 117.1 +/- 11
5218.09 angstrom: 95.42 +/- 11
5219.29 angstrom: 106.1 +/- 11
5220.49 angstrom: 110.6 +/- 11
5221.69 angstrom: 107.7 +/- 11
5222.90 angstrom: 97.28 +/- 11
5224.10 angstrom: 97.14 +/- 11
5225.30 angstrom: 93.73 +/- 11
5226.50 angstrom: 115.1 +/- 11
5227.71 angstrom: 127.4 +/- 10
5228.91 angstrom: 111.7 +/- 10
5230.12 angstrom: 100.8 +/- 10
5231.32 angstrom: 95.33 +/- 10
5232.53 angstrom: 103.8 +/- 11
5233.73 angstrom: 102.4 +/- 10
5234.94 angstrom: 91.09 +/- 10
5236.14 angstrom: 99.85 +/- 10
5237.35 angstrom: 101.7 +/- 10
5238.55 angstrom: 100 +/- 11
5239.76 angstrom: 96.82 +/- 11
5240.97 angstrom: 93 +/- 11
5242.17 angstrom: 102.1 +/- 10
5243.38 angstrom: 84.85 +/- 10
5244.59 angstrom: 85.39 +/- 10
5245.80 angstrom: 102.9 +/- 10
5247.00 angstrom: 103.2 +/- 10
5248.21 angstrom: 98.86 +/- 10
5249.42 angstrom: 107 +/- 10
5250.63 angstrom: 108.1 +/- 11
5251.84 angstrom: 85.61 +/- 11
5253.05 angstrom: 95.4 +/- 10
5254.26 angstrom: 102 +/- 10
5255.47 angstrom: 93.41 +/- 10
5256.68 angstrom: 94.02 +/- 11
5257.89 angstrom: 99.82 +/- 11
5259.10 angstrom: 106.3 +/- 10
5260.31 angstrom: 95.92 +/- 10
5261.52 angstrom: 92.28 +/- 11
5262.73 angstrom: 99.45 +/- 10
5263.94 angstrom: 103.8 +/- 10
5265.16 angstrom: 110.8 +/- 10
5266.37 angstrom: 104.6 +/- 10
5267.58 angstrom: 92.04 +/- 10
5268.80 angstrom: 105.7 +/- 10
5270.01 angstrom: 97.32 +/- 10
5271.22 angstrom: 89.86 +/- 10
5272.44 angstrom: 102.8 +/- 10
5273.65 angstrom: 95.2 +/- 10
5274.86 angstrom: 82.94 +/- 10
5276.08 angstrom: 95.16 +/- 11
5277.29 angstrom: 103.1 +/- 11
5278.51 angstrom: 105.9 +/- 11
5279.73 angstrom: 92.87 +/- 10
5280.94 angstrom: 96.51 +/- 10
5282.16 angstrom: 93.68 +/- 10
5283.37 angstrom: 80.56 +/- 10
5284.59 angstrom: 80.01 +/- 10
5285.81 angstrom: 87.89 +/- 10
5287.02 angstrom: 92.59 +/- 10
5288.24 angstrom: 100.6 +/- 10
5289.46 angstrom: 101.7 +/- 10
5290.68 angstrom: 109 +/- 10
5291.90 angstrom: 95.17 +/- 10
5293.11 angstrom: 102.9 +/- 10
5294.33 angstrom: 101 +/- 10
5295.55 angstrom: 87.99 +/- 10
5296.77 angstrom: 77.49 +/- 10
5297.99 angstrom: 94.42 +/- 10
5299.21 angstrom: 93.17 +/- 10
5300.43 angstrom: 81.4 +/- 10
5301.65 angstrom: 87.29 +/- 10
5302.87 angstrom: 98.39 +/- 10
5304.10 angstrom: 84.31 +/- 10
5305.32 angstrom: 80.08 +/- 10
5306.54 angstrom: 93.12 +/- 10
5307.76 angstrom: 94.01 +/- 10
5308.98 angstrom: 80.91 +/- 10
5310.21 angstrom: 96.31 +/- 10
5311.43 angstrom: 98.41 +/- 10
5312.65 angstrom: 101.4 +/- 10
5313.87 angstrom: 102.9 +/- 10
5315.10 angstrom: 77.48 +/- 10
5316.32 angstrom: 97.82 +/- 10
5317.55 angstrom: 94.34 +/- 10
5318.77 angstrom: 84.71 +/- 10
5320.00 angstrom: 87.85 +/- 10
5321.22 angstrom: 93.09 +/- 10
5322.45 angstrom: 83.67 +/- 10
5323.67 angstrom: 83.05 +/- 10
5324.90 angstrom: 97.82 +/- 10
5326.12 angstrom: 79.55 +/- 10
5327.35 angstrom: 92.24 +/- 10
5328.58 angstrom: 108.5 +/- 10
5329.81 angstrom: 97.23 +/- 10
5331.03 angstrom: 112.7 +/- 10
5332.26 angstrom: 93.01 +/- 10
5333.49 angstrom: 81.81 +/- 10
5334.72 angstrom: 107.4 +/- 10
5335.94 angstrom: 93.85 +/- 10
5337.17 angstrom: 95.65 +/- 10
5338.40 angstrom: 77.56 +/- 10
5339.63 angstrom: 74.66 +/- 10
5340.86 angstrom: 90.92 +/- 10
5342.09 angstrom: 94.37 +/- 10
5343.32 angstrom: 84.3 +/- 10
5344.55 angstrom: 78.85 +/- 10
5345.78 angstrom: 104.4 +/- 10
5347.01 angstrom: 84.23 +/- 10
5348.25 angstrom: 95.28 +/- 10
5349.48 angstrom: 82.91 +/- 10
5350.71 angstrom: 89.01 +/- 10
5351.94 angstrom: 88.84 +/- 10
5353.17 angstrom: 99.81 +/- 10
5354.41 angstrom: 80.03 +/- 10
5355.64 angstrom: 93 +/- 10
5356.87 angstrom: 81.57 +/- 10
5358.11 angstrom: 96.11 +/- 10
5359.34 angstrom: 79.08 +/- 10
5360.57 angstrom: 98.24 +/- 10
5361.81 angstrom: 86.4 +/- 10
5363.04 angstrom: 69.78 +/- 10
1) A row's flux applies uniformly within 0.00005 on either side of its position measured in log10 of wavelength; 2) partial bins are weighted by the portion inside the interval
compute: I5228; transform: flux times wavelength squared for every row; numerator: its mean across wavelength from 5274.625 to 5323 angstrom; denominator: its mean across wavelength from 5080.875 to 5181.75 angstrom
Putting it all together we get 0.9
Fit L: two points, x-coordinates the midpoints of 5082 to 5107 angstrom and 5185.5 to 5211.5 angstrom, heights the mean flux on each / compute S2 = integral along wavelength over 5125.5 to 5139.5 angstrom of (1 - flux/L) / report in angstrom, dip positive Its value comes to -0.2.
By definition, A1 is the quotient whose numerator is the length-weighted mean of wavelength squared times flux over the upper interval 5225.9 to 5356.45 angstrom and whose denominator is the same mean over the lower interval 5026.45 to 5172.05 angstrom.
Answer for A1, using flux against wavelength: 0.94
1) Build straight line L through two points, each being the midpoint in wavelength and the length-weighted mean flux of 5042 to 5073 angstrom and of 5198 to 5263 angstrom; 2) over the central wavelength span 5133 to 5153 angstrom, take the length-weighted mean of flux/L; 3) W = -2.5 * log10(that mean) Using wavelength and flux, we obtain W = -0.12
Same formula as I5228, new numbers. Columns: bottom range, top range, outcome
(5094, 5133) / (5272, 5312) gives 0.89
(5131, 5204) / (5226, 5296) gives 0.92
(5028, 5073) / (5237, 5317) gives 1.02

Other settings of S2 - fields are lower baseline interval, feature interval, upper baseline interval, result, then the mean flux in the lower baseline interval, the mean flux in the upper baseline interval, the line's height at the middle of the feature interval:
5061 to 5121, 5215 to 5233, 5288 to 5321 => -1.5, 109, 92.7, 98.7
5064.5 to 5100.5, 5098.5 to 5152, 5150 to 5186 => -2.0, 107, 111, 109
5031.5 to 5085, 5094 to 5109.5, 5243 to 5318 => -1.7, 102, 95.2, 101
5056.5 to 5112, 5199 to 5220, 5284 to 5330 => -1.7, 108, 92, 99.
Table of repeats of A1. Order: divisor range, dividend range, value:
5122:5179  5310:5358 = 0.87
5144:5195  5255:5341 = 0.89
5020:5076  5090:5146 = 1.14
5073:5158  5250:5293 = 0.93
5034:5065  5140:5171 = 1.15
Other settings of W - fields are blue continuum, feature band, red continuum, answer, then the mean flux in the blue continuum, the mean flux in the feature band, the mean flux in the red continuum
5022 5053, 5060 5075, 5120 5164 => 0.04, 101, 101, 112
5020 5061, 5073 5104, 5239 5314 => -0.09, 101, 109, 95.5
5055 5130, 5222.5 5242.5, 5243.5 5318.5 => -0.04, 108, 102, 95.2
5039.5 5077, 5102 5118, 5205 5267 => -0.12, 101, 113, 102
